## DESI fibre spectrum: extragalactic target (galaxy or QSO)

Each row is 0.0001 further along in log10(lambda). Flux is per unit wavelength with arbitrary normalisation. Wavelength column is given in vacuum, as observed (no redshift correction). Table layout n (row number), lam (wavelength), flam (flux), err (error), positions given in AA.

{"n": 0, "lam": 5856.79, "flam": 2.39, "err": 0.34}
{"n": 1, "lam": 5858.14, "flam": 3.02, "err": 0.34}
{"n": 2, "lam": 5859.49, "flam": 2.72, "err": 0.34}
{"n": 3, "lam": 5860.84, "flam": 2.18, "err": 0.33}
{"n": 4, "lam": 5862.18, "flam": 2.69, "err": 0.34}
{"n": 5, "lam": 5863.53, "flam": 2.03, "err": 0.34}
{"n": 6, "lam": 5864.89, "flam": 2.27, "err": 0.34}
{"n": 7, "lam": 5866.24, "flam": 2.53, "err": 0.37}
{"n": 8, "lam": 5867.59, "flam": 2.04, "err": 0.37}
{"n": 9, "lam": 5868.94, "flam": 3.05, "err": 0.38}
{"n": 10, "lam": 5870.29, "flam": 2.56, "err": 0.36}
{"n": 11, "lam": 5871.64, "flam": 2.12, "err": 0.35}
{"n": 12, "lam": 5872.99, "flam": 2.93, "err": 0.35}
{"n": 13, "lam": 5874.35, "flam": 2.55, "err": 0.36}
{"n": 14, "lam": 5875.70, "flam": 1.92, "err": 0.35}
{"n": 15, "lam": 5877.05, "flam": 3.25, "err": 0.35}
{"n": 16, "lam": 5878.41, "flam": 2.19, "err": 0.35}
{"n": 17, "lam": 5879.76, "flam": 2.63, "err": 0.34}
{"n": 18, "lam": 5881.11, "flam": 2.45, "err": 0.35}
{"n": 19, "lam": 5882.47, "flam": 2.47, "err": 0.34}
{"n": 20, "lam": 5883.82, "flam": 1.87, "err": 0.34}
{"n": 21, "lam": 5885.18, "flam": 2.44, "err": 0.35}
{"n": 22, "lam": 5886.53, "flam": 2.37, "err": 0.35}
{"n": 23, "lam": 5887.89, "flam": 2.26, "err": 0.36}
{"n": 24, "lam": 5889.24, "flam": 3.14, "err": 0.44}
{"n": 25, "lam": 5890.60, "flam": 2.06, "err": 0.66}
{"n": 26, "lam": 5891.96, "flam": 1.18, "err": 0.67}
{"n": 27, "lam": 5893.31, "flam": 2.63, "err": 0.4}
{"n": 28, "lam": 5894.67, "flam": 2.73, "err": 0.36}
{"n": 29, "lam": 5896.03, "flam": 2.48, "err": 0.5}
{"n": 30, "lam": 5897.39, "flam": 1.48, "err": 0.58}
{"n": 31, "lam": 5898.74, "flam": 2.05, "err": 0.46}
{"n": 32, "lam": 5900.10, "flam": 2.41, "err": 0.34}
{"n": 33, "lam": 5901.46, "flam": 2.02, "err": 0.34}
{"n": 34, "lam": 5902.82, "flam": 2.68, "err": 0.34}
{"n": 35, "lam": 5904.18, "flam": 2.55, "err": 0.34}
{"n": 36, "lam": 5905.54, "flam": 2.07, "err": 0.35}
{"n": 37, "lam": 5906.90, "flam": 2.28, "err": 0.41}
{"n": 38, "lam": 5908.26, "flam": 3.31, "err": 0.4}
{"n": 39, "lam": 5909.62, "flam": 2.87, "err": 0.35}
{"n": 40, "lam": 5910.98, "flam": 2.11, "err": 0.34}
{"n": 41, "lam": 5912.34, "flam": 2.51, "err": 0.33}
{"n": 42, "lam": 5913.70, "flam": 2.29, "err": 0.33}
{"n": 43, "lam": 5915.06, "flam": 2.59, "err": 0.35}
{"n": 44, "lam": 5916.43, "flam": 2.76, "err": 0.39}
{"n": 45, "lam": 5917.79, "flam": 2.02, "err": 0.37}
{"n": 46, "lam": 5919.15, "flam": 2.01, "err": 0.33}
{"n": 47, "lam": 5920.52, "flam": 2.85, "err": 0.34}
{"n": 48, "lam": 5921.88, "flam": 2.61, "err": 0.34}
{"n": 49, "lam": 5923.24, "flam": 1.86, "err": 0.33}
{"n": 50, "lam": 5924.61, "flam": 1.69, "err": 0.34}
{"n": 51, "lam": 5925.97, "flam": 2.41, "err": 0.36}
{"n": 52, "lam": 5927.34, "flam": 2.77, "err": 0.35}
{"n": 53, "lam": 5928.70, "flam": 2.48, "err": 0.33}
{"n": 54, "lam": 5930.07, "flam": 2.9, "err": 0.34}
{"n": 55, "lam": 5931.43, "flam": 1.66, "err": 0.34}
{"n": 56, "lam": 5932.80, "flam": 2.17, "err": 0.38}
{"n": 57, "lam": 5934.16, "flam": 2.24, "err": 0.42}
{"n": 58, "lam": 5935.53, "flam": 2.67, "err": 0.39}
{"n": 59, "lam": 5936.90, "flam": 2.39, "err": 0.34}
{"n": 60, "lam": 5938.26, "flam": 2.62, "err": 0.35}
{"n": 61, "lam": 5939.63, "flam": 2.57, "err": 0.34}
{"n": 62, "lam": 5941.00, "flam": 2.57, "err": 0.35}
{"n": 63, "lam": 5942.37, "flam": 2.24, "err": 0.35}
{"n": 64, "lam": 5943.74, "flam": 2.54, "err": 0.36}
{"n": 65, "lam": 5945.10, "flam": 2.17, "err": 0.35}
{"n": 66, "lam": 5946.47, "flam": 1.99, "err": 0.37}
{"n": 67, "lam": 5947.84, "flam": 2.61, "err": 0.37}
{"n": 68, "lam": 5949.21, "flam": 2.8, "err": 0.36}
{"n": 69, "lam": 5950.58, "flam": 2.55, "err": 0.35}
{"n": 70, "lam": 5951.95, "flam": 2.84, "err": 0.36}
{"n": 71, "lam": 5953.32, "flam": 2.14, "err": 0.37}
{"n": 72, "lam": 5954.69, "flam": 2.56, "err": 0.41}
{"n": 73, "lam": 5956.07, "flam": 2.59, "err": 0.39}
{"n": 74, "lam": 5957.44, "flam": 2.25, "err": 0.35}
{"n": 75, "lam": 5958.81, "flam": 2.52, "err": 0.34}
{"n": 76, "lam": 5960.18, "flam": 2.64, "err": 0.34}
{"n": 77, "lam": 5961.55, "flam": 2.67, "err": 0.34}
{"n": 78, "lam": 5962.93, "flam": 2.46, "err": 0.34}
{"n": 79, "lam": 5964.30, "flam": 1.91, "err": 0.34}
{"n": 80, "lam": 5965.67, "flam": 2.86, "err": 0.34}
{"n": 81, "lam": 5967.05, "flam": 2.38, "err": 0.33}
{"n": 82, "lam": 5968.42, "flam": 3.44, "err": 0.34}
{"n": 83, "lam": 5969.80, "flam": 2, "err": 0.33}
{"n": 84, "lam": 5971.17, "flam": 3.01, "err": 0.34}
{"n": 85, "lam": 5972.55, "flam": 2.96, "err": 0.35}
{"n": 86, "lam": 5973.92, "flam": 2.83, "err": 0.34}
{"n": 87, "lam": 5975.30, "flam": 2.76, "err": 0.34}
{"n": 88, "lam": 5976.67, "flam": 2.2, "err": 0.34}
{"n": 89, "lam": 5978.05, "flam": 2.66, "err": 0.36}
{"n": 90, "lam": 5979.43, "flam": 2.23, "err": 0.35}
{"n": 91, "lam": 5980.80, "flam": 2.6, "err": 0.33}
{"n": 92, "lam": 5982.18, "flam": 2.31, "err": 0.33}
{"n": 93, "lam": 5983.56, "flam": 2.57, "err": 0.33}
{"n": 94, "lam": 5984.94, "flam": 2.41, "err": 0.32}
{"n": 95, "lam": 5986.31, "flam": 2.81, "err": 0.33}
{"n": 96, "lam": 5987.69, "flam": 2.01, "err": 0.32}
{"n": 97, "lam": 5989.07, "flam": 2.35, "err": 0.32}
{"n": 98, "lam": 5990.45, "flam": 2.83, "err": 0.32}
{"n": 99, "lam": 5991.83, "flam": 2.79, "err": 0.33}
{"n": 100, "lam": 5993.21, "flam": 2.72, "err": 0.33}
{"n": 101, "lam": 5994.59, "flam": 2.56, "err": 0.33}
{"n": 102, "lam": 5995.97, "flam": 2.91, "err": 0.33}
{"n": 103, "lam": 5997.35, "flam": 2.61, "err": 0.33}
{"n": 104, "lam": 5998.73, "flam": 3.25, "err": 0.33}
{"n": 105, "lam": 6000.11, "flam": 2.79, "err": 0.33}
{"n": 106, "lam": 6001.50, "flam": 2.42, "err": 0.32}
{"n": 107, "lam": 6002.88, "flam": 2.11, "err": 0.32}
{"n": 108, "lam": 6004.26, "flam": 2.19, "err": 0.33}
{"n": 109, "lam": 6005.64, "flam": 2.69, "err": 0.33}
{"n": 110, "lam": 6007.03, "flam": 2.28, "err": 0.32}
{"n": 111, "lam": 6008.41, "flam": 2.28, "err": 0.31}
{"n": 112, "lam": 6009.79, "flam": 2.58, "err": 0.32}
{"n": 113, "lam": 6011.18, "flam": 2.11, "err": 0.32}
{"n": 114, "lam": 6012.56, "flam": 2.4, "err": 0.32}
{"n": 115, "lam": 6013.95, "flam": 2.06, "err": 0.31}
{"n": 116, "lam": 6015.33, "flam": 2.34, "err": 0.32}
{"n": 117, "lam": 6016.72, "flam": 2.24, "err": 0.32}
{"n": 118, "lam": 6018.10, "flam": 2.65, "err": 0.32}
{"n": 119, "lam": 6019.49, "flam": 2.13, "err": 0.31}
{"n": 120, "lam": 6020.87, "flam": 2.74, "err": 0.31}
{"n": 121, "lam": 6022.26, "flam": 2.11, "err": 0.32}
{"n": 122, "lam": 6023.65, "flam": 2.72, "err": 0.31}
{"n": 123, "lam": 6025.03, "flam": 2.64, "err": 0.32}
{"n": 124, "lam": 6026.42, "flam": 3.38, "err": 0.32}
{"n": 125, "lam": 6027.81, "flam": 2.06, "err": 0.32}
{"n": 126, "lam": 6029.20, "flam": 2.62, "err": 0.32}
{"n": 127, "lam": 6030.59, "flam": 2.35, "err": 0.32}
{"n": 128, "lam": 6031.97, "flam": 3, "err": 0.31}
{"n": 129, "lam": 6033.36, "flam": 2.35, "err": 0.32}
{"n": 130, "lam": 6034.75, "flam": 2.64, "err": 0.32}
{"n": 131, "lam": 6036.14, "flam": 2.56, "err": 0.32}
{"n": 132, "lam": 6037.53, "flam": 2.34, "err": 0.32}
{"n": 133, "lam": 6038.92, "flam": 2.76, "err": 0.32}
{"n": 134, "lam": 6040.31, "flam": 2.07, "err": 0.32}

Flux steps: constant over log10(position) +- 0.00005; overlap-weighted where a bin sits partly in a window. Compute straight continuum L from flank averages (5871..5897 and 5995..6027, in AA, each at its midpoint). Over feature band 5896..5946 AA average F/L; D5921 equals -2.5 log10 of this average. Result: 0.024 mag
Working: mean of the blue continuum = 2.39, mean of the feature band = 2.37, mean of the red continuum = 2.5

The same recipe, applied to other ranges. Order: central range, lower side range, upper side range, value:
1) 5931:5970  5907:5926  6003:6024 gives -0.03 mag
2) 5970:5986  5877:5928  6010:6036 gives -0.06 mag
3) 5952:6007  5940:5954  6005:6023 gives -0.07 mag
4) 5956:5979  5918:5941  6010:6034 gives -0.08 mag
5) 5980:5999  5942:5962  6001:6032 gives -0.07 mag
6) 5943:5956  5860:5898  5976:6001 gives 0.02 mag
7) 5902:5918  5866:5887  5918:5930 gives -0.06 mag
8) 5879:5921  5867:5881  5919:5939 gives 0.03 mag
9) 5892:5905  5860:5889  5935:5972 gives 0.08 mag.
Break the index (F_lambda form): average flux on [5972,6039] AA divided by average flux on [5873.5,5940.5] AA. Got 1.06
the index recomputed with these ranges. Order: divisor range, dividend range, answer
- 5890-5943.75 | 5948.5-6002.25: 1.10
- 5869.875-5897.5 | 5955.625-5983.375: 1.08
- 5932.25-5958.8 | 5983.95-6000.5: 1.09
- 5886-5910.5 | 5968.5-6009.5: 1.09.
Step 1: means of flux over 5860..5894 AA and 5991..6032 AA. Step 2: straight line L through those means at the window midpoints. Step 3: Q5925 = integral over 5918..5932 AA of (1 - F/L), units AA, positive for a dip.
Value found 0.68 AA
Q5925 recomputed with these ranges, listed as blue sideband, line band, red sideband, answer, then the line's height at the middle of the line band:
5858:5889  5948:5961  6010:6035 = -0.4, 2.47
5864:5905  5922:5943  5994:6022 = 0.4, 2.41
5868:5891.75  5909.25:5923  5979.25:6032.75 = 0.2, 2.47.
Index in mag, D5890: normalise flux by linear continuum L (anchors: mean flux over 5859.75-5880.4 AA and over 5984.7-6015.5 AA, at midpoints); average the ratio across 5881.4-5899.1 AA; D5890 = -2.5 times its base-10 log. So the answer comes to 0.102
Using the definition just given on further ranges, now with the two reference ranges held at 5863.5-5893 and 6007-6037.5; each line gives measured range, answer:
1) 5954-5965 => -0.008 mag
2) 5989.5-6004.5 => -0.088 mag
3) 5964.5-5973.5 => -0.123 mag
